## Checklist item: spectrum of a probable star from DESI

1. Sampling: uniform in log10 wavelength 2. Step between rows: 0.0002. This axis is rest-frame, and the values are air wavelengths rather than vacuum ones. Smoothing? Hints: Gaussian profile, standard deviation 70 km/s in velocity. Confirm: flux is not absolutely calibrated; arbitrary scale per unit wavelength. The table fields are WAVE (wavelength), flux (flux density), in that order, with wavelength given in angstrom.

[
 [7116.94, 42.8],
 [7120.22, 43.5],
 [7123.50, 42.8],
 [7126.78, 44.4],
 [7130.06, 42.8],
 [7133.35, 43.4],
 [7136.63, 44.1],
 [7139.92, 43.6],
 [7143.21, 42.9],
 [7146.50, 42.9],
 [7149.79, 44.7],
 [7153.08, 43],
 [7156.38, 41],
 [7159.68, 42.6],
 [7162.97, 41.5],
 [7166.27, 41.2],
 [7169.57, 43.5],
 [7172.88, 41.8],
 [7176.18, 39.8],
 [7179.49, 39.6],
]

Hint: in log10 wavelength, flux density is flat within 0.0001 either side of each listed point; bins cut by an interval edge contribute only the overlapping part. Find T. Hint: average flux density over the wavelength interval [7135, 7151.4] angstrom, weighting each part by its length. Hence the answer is 43.6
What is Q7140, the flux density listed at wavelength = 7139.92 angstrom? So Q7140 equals 43.6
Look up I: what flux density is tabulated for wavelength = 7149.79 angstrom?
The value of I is 44.7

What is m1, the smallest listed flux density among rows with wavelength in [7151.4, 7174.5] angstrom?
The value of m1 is 41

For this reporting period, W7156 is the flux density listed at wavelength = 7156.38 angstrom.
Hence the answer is 41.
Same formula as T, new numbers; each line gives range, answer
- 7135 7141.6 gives 43.8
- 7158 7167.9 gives 41.8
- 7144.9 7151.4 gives 43.8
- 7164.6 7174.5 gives 42.1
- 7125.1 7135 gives 43.5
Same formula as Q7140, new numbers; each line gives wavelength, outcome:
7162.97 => 41.5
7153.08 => 43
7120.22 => 43.5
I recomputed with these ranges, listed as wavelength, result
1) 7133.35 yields 43.4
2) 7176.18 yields 39.8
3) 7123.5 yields 42.8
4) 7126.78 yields 44.4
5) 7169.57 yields 43.5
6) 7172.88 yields 41.8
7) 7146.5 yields 42.9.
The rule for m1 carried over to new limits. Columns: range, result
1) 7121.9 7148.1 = 42.8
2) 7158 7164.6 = 41.5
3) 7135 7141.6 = 43.6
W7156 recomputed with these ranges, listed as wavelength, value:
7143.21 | 42.9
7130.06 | 42.8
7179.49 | 39.6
